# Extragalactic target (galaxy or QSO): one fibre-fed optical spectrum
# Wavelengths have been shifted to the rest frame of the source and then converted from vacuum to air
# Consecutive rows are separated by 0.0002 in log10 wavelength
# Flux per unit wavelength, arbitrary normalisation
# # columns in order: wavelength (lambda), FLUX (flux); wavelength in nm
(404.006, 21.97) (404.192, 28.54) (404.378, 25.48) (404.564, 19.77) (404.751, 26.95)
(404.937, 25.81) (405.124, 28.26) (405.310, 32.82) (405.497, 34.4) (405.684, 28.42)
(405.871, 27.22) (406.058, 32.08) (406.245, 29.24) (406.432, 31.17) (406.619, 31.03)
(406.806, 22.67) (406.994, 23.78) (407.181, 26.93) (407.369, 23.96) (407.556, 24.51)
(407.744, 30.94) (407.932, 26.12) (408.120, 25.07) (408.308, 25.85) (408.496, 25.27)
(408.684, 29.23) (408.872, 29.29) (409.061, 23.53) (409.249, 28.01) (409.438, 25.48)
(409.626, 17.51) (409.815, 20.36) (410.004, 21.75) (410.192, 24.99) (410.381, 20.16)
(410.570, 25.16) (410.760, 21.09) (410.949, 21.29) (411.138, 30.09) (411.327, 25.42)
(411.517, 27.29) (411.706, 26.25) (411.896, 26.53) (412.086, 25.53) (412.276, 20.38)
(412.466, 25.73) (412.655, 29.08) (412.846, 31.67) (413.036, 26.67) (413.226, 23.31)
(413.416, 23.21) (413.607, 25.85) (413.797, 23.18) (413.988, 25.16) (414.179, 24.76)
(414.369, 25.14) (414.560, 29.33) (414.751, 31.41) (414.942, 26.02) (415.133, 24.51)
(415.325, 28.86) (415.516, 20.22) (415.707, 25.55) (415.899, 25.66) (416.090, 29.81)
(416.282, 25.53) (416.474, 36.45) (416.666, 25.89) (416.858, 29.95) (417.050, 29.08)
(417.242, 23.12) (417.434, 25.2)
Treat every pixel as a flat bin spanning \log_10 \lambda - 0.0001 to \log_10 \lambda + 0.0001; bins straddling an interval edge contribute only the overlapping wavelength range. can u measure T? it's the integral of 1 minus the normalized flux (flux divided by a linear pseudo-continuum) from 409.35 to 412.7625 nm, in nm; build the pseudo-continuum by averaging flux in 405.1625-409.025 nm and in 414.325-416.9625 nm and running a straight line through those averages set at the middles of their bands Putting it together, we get 0.44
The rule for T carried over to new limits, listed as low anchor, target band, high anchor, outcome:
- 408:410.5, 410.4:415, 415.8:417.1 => 0.14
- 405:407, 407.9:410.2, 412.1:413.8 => 0.25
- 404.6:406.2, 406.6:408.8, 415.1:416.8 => 0.19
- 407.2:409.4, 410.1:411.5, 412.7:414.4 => 0.10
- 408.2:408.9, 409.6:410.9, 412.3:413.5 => 0.25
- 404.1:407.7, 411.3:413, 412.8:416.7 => 0.02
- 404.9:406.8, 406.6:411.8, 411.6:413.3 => 0.55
